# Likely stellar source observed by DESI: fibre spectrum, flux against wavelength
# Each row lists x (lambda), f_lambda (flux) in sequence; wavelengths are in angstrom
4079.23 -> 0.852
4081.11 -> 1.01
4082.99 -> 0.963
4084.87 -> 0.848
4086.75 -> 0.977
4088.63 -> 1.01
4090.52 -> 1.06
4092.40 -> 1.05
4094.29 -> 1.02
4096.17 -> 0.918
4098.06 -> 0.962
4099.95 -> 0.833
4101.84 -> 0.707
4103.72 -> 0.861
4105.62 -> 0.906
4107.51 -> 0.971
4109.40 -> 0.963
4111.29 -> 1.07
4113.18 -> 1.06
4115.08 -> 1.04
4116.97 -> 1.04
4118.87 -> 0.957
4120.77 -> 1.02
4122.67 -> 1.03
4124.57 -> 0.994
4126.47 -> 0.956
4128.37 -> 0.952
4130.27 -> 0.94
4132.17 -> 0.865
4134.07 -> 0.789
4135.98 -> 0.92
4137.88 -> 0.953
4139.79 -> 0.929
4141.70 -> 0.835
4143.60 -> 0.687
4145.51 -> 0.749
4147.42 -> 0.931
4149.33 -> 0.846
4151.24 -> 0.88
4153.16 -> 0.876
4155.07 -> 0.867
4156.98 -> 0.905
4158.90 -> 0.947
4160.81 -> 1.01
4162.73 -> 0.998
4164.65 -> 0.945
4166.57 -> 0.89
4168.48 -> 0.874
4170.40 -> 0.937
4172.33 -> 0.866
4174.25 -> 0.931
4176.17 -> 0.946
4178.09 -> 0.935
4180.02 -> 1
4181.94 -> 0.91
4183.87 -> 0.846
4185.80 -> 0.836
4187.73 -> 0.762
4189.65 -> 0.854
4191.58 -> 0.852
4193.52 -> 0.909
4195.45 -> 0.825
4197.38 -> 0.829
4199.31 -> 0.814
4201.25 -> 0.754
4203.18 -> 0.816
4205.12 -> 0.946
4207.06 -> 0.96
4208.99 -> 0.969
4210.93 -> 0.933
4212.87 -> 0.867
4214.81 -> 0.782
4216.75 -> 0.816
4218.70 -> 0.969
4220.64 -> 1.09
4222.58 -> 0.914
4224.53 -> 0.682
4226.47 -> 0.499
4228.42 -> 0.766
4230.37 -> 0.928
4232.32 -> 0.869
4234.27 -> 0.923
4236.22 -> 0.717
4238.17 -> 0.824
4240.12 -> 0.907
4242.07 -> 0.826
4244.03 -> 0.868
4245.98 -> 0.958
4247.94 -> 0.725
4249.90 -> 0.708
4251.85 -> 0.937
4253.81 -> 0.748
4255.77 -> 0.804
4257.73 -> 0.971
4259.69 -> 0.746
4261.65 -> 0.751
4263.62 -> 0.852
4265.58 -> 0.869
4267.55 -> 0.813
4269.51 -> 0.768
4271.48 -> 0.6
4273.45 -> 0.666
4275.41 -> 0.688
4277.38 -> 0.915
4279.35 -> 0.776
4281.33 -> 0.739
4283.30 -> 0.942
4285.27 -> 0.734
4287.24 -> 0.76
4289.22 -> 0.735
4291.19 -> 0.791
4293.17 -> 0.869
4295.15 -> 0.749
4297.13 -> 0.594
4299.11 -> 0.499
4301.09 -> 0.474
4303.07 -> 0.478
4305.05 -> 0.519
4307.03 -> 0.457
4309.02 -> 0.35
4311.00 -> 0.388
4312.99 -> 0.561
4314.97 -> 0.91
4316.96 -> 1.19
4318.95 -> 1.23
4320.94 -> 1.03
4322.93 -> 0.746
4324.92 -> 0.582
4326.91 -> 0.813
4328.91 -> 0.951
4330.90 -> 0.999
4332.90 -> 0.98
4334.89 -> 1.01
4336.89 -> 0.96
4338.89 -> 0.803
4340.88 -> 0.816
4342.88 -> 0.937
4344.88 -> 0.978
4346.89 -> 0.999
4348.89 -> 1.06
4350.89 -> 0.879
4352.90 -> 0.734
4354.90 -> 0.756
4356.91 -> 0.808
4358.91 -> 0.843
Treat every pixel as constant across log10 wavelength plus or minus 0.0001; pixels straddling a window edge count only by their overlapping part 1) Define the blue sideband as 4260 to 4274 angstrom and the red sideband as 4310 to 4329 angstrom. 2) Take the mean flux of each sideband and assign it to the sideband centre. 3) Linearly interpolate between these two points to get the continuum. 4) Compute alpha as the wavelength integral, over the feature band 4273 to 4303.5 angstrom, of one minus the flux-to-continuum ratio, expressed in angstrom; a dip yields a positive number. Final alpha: 2.77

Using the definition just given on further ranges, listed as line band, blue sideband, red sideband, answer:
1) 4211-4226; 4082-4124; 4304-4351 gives 0.6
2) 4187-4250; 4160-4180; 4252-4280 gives 1.0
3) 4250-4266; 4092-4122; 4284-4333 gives -0.8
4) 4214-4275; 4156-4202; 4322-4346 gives 5.0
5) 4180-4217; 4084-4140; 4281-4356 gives 1.0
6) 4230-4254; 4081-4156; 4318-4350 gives 2.3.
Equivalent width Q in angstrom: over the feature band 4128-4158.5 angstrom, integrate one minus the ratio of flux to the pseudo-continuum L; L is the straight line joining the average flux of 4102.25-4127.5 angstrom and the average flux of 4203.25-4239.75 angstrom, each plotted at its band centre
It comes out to 2.6 angstrom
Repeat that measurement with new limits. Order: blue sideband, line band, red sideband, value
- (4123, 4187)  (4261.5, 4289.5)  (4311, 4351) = 4.1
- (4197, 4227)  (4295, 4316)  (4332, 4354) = 8.5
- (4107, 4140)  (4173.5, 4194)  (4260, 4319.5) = -0.2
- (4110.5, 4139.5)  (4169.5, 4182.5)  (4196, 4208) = -0.6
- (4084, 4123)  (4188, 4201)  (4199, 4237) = 0.6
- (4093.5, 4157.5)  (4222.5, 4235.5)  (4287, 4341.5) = 0.7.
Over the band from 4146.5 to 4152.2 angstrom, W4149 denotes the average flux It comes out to 0.885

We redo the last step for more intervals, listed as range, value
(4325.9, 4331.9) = 0.92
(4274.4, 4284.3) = 0.812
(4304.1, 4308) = 0.488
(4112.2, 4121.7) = 1.02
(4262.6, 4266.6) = 0.857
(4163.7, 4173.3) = 0.902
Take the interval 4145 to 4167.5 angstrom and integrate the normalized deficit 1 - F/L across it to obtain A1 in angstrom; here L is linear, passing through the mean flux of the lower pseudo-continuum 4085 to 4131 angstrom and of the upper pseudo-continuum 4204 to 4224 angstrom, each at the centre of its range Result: 0.9 angstrom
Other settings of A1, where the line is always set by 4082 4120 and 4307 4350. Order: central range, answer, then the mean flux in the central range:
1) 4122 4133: -0.1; 0.956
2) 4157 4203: 1.9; 0.889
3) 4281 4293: 1.2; 0.792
